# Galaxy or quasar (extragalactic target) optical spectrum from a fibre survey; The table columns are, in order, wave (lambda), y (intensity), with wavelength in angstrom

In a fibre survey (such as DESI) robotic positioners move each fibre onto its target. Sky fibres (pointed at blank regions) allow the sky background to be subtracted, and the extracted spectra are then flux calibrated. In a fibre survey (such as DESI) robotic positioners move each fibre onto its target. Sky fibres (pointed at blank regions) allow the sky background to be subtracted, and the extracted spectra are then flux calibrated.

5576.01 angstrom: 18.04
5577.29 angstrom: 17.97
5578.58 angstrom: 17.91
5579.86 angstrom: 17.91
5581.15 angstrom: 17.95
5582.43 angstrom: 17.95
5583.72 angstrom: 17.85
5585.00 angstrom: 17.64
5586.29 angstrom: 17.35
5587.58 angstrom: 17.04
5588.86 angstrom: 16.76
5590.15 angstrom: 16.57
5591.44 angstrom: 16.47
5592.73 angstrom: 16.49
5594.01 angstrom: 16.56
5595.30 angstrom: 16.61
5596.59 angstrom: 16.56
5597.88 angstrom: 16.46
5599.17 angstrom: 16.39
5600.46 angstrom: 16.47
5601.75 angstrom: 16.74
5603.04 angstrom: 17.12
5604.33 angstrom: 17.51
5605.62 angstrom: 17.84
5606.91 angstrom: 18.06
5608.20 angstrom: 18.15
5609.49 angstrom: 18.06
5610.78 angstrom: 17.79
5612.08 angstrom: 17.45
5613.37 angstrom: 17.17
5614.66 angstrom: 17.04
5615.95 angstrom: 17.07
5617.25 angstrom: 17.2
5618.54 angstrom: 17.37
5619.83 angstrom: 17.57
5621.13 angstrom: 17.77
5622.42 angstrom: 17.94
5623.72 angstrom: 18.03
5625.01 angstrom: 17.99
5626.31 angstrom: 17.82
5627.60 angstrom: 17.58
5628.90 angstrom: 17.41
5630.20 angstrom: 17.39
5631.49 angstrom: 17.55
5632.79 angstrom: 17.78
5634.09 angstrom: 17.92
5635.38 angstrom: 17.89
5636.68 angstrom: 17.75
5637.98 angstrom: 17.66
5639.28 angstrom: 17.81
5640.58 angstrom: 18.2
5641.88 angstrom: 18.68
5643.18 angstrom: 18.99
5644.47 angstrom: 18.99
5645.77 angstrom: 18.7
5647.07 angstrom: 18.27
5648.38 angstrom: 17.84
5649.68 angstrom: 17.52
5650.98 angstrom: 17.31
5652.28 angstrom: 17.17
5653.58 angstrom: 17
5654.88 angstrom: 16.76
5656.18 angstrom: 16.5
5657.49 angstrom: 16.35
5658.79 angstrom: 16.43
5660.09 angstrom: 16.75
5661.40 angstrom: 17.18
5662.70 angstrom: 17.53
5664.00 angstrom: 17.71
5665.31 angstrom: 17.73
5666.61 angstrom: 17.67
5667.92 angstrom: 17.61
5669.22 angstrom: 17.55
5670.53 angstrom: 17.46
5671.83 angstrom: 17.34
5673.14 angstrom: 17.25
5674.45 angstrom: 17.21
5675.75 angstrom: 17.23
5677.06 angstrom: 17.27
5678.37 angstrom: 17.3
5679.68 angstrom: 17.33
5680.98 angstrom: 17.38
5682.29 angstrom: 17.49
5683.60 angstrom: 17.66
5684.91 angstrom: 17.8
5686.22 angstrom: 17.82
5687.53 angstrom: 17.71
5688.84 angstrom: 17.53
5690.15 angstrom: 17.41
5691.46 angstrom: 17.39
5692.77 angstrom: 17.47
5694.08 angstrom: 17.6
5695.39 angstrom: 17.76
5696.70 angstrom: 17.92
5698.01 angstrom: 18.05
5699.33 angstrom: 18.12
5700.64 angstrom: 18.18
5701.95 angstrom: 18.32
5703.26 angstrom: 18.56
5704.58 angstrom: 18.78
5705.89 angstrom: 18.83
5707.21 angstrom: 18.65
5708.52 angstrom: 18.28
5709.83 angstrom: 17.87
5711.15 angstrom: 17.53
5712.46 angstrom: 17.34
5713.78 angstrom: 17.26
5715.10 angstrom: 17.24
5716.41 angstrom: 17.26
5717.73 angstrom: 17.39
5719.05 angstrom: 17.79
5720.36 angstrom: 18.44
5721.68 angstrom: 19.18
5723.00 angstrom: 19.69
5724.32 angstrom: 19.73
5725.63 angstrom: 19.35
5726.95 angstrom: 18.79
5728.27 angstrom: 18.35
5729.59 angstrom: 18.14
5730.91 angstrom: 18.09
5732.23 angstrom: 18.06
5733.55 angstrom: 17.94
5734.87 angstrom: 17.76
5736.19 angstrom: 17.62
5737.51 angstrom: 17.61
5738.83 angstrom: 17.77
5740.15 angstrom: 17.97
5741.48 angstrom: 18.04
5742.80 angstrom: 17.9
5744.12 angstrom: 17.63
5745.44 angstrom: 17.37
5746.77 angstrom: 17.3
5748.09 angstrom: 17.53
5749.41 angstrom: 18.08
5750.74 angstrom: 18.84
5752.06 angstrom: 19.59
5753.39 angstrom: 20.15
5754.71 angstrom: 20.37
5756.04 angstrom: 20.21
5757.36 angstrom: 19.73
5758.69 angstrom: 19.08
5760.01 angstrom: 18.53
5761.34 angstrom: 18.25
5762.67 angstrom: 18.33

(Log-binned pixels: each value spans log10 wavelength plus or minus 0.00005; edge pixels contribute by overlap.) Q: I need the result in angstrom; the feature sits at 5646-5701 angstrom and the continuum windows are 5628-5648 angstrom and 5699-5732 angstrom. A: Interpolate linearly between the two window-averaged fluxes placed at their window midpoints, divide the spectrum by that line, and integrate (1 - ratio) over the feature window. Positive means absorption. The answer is 2.2 angstrom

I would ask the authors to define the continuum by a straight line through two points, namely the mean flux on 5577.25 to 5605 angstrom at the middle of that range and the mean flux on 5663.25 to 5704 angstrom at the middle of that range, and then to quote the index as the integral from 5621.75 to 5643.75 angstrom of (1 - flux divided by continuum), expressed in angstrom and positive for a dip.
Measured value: -0.7 angstrom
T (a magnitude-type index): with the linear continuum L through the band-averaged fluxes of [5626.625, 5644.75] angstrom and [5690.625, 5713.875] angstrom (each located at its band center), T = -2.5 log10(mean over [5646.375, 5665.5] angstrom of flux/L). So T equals 0.048 mag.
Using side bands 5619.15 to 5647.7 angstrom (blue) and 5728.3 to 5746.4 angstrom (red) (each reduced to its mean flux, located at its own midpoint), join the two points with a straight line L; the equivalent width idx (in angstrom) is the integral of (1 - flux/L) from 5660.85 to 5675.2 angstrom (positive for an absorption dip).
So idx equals 0.4 angstrom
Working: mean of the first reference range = 18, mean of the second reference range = 17.8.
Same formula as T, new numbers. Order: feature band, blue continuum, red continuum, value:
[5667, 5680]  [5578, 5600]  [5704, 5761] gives 0.029 mag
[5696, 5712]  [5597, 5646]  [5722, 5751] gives -0.014 mag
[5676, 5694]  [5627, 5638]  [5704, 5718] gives 0.018 mag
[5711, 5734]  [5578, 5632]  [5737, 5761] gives 0.006 mag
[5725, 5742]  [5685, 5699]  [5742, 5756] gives 0.012 mag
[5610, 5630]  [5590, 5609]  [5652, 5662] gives -0.042 mag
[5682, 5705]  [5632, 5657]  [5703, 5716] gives 0.006 mag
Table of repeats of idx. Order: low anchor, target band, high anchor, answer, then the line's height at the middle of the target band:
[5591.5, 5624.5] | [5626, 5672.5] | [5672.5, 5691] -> -0.64 angstrom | 17.4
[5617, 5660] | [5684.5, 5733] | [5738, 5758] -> 0.37 angstrom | 18.2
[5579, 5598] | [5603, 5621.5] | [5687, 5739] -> -0.28 angstrom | 17.3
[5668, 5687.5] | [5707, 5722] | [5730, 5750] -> -0.13 angstrom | 17.6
